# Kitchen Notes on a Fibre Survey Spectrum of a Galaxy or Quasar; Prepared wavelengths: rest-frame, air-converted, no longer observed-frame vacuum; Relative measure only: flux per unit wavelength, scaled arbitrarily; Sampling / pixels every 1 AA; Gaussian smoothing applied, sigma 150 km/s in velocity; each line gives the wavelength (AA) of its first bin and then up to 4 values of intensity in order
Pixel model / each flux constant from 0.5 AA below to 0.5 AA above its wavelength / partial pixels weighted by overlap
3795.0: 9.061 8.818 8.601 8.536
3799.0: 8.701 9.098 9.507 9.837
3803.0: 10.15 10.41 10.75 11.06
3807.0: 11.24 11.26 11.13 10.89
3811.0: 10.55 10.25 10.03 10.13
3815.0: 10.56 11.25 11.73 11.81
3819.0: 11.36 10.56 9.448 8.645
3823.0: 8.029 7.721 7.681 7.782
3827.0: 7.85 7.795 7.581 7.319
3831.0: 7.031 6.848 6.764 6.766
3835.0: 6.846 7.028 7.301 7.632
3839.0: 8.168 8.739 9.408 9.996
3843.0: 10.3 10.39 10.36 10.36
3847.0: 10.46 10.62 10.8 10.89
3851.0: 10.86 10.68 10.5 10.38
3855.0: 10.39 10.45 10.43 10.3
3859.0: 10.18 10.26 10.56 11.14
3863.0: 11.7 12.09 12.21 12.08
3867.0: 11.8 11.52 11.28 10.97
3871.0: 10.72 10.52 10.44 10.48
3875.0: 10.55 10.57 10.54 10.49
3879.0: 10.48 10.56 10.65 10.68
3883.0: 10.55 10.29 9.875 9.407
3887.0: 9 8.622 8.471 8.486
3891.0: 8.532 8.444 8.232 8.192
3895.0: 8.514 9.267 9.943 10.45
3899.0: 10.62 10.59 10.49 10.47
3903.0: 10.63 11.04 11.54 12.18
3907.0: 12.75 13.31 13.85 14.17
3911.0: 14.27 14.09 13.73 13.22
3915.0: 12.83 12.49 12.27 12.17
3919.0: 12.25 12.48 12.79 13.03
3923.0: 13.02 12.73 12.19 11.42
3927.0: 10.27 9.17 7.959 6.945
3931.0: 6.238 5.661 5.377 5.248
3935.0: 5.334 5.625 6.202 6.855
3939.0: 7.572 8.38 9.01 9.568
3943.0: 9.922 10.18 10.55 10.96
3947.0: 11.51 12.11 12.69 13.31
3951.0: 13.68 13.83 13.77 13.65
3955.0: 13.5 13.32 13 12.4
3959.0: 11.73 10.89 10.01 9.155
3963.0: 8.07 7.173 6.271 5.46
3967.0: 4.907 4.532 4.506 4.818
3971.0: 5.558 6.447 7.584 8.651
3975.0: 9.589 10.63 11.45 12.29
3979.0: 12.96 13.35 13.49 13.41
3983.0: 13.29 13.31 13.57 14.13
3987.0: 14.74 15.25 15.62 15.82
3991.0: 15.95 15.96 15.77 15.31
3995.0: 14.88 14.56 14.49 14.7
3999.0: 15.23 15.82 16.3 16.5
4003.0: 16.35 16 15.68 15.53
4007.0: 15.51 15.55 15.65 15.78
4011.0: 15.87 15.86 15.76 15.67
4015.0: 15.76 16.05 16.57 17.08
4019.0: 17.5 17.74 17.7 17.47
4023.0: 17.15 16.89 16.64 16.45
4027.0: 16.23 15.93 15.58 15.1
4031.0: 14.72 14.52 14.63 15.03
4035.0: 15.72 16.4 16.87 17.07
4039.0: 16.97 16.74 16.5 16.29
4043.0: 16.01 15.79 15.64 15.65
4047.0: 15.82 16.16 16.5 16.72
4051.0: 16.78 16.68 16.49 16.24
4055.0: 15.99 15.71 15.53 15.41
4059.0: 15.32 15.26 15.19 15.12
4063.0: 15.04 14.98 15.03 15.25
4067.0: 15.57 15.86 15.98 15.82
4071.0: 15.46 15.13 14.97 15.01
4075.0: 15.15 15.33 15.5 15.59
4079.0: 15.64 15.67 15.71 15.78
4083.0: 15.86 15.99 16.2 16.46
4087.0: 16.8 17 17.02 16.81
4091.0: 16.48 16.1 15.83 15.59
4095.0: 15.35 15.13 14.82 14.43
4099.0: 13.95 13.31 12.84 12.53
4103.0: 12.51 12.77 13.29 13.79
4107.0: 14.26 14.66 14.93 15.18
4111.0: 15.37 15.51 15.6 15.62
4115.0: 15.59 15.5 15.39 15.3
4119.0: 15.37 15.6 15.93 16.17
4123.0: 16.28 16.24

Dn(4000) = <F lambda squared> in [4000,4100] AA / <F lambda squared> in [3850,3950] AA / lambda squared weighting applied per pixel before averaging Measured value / 1.64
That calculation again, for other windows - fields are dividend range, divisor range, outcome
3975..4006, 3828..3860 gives 1.70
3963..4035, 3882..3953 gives 1.38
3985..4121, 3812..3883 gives 1.75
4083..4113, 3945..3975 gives 1.65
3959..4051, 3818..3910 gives 1.52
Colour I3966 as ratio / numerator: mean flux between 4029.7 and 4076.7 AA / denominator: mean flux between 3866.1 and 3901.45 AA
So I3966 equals 1.57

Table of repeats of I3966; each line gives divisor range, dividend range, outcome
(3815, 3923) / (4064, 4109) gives 1.47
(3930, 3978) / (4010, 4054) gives 1.79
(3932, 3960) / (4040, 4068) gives 1.54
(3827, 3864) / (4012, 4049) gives 1.73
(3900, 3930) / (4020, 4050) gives 1.34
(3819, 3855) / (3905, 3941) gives 1.18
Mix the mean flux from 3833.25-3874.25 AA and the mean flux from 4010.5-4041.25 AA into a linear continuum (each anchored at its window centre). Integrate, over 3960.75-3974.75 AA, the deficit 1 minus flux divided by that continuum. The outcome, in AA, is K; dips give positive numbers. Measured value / 7.4 AA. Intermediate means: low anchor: 10.2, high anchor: 16.3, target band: 6.65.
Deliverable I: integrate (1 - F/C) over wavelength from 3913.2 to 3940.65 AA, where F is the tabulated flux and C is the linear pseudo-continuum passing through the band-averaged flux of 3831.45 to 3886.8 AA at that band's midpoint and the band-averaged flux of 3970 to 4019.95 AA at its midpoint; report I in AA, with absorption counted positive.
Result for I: 5.5 AA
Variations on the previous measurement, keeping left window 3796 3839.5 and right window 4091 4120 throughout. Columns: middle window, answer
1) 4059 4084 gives -2.4 AA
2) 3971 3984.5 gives 1.3 AA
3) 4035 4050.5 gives -3.2 AA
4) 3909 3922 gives -2.4 AA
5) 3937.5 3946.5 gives 1.8 AA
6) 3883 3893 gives 1.4 AA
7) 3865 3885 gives -1.1 AA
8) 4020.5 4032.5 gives -2.7 AA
